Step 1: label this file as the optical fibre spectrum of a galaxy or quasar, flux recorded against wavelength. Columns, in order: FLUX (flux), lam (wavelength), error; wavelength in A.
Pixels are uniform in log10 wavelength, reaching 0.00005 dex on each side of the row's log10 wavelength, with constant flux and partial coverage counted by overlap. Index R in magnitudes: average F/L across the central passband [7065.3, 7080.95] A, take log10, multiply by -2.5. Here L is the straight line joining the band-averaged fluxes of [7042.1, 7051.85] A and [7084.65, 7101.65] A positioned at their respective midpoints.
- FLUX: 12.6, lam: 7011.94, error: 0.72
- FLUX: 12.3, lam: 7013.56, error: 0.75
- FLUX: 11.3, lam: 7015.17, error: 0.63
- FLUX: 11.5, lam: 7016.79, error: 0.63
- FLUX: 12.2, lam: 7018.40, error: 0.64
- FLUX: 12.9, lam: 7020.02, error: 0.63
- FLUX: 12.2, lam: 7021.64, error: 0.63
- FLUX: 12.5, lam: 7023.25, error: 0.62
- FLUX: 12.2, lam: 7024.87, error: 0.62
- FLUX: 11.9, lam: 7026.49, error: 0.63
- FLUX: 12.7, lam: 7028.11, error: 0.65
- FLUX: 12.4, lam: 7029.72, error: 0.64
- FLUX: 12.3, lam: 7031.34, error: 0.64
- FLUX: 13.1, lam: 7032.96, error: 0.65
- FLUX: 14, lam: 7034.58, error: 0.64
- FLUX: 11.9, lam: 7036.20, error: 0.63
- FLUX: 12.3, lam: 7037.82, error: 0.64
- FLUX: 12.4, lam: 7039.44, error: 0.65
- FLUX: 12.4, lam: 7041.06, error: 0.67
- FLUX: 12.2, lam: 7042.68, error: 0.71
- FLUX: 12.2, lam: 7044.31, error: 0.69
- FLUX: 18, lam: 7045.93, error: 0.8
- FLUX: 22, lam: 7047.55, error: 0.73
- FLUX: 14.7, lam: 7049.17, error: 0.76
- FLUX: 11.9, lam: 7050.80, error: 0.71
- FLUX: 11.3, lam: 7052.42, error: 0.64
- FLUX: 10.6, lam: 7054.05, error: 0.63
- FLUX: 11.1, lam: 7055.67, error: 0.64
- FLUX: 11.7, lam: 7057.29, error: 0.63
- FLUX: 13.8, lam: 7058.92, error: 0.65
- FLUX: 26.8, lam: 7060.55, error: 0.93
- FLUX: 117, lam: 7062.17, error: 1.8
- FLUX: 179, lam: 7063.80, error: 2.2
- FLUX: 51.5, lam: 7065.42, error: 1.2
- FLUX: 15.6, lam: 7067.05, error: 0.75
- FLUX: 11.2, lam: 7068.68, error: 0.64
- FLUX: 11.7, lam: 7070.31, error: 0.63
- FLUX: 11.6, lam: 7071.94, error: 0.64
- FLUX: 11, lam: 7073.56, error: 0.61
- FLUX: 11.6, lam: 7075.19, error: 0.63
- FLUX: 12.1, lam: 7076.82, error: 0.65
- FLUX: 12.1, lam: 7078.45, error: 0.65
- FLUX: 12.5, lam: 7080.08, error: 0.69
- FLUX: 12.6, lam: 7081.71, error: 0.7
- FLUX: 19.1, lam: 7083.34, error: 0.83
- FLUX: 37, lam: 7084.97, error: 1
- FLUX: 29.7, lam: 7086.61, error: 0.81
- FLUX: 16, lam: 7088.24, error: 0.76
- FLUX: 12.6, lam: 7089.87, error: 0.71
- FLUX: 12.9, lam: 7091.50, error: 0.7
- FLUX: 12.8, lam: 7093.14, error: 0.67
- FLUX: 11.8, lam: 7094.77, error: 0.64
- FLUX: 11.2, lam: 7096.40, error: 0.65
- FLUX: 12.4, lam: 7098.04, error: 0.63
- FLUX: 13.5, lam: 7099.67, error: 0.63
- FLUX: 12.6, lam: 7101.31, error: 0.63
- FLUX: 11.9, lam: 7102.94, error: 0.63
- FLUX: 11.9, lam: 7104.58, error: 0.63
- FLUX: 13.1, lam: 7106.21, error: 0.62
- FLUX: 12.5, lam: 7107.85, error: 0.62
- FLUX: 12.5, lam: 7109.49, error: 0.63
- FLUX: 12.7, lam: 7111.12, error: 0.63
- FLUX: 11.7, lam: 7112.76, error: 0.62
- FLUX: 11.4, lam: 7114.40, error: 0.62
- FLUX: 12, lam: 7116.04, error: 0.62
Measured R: 0.08 mag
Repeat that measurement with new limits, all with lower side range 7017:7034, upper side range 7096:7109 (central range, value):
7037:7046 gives -0.04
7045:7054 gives -0.21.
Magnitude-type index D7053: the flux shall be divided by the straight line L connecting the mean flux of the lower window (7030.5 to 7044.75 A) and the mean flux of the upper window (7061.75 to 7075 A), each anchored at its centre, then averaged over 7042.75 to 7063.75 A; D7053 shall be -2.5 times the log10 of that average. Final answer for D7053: 0.170 mag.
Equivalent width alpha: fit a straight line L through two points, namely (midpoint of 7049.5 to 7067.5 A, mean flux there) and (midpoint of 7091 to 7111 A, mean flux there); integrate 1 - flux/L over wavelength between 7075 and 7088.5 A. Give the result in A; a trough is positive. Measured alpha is 3.3 A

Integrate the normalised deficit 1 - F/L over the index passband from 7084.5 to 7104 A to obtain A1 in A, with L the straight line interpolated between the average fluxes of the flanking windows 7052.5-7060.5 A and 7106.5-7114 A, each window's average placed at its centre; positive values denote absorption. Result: -4.9 A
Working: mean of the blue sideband 13.2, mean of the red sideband 12.3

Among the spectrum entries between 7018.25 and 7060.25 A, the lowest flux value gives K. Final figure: 10.6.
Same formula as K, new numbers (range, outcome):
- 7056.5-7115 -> 11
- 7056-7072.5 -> 11.2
